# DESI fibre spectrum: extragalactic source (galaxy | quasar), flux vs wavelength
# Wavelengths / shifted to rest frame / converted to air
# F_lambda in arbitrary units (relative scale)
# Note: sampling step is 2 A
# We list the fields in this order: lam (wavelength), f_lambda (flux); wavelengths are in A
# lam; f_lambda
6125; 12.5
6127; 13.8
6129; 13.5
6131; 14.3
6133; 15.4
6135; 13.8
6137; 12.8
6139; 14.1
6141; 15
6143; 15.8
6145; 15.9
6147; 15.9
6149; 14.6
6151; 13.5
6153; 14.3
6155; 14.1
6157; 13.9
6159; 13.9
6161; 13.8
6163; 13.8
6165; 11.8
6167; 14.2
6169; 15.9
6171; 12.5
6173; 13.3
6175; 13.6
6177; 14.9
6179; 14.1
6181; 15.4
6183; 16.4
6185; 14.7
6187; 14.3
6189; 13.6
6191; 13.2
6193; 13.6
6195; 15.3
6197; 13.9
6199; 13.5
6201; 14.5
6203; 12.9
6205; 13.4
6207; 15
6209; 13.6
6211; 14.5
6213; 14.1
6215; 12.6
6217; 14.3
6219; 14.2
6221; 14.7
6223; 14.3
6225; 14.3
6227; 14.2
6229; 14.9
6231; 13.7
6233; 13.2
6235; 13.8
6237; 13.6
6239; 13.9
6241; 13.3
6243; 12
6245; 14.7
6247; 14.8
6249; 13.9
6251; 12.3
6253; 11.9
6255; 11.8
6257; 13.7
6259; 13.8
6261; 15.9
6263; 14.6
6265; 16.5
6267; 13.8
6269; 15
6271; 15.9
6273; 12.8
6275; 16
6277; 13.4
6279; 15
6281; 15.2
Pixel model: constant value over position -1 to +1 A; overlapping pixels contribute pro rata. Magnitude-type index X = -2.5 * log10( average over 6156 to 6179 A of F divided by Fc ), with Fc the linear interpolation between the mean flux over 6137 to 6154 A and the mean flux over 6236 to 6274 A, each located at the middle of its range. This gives 0.061 mag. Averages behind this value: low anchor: 14.8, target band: 13.8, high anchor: 13.9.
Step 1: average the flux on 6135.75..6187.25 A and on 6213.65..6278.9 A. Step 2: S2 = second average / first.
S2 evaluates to 0.98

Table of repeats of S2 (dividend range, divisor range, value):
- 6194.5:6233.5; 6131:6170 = 0.98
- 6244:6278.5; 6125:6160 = 0.99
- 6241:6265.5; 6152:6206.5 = 0.98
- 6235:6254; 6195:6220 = 0.96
